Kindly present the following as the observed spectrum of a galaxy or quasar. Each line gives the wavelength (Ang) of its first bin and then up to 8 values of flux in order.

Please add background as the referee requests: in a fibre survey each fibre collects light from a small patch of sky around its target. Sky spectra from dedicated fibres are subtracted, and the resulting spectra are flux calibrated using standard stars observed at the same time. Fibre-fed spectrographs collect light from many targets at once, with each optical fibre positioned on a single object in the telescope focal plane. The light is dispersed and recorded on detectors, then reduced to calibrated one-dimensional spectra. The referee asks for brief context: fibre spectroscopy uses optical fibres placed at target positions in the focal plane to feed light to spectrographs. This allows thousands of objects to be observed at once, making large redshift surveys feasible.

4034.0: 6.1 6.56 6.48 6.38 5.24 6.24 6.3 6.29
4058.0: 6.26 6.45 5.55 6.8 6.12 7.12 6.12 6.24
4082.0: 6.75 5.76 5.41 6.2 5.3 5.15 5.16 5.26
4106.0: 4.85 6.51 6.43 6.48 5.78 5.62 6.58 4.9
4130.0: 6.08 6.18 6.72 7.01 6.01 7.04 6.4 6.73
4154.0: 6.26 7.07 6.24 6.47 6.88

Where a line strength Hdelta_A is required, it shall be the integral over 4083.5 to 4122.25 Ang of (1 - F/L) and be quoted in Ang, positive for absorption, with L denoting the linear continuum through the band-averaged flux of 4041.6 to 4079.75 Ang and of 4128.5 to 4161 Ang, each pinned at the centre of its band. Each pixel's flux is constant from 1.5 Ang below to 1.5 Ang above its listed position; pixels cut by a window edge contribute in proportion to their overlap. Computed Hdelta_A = 4.2 Ang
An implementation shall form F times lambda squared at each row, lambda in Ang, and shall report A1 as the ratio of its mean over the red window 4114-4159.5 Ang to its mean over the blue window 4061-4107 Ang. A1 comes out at 1.10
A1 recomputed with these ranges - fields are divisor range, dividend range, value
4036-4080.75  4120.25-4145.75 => 1.03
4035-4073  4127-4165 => 1.08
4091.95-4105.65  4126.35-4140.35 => 1.22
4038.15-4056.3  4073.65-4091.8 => 1.01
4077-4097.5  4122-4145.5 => 1.09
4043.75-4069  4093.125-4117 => 0.94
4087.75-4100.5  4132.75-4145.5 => 1.23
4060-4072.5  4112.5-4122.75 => 0.98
